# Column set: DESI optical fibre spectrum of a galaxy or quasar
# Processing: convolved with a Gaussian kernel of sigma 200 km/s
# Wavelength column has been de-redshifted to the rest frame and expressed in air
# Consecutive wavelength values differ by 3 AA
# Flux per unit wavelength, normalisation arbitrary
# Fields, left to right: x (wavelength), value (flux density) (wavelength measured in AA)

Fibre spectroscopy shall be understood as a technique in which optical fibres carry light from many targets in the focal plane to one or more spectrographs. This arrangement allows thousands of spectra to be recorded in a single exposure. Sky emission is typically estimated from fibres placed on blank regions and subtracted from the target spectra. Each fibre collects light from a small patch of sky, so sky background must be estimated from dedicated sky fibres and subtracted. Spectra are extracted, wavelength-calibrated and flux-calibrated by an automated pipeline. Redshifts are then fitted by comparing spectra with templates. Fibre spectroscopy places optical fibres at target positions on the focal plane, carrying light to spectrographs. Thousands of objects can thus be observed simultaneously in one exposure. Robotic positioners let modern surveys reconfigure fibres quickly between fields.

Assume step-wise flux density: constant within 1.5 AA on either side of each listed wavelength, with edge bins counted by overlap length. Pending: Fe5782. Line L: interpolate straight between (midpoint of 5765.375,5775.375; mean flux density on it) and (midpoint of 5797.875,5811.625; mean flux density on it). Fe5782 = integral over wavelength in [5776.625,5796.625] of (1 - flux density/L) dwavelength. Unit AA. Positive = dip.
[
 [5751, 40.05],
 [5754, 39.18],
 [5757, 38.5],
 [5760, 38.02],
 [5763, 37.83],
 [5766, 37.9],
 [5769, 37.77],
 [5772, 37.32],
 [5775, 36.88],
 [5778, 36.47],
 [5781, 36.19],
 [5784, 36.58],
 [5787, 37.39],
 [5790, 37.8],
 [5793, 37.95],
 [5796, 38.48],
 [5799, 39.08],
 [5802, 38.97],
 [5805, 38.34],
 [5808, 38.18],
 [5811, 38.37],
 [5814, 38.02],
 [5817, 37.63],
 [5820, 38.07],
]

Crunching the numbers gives 0.42 AA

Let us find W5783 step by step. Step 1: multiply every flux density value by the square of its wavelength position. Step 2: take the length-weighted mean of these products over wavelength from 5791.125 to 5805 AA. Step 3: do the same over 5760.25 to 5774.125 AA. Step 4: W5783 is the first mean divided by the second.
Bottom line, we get 1.0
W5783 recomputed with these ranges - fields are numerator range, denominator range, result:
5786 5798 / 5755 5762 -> 1.00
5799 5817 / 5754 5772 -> 1.02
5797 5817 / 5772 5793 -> 1.05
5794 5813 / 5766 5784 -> 1.05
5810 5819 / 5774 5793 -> 1.04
